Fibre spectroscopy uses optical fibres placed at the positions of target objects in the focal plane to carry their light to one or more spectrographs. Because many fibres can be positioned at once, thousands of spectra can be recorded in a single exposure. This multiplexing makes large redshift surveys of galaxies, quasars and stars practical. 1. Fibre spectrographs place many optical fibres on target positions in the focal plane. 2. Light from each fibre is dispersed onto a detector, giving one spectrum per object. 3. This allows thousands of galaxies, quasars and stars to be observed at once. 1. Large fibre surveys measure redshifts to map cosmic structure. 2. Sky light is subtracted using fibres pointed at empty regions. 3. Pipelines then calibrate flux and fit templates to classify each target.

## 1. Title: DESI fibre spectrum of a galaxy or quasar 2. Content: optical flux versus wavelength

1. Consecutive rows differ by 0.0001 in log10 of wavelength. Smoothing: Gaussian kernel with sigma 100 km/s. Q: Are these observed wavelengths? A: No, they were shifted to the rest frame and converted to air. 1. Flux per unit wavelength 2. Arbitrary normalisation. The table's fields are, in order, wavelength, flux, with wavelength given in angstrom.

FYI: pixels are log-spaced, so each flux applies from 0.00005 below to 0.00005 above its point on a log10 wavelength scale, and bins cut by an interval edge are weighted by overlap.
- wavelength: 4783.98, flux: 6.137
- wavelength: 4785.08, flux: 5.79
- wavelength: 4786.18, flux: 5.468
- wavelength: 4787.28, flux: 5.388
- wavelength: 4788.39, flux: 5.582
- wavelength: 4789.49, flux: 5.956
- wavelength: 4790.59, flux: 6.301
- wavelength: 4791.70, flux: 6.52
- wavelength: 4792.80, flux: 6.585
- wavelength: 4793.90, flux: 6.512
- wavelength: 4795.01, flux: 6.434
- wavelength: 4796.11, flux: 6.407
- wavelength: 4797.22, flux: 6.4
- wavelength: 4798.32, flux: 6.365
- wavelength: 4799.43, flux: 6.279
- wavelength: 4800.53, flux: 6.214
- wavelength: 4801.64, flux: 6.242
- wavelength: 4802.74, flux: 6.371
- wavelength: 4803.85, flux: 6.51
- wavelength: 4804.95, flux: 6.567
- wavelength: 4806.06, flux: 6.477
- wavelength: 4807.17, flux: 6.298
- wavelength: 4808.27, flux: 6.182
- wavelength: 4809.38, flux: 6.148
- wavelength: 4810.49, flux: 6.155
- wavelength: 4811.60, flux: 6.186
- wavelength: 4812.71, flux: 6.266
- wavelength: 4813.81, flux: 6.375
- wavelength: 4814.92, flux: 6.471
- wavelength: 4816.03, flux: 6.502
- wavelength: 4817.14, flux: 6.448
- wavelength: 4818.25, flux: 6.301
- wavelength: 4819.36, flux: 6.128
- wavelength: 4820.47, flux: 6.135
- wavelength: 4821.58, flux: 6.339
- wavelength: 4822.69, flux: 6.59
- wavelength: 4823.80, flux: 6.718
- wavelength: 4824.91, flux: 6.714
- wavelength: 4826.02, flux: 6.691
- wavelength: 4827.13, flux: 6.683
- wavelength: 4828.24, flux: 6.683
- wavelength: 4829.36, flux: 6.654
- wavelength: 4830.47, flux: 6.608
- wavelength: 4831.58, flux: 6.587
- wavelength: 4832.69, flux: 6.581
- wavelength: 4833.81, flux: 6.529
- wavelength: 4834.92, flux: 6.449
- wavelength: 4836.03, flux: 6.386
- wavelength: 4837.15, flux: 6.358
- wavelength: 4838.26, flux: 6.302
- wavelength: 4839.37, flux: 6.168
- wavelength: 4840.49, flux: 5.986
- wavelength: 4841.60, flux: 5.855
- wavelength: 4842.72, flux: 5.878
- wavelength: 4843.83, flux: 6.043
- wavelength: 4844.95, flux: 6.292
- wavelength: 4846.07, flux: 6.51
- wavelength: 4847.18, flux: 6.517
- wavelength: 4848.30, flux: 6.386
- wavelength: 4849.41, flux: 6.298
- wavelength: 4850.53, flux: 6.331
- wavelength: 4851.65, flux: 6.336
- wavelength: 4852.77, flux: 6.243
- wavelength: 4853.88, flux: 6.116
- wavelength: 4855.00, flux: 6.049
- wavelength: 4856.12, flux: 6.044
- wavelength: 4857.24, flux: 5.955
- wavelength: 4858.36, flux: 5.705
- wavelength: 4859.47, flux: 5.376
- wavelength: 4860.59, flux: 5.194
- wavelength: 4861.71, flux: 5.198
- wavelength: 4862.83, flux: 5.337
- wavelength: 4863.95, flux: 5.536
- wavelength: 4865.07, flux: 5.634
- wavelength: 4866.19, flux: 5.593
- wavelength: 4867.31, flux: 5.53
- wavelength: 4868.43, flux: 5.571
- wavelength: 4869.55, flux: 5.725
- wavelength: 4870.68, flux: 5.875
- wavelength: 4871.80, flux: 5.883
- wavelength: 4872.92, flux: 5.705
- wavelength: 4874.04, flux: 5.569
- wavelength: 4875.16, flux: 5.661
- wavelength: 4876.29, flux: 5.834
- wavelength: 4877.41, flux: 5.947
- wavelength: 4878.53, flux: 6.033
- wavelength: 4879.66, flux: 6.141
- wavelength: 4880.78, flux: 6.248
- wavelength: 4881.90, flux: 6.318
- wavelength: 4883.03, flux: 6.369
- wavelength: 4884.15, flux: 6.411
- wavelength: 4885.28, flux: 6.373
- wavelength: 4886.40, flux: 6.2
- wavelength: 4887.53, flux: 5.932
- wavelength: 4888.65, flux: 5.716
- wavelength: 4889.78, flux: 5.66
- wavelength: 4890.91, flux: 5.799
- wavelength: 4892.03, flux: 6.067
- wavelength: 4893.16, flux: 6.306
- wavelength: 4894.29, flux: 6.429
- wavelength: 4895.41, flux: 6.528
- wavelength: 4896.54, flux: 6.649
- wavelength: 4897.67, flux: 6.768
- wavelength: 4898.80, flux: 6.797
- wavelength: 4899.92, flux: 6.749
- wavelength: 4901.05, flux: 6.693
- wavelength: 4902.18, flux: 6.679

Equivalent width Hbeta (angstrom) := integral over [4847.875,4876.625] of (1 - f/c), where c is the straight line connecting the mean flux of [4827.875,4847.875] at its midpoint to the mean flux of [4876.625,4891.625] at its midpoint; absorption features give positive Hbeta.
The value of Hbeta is 1.9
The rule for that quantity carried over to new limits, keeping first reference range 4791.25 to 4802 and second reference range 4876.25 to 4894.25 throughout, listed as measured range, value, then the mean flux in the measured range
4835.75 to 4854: 0.00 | 6.24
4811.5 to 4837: -0.72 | 6.48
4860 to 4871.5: 1.19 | 5.52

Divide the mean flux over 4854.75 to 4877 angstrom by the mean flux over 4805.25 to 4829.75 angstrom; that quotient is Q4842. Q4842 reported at 0.9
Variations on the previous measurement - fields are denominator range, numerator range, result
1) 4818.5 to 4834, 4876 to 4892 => 0.93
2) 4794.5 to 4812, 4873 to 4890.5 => 0.95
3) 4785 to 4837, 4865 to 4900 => 0.95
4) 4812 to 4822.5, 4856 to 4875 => 0.88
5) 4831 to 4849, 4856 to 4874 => 0.89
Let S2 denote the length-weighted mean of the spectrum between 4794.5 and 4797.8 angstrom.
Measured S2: 6.42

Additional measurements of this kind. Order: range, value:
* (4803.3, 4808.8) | 6.42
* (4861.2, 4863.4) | 5.27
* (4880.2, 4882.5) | 6.29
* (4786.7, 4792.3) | 5.95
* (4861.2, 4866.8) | 5.46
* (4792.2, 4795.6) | 6.52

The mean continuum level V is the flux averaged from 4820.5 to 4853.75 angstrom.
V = 6.4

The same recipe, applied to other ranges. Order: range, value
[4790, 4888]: 6.19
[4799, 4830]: 6.41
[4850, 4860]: 6.02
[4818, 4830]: 6.52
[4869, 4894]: 5.99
